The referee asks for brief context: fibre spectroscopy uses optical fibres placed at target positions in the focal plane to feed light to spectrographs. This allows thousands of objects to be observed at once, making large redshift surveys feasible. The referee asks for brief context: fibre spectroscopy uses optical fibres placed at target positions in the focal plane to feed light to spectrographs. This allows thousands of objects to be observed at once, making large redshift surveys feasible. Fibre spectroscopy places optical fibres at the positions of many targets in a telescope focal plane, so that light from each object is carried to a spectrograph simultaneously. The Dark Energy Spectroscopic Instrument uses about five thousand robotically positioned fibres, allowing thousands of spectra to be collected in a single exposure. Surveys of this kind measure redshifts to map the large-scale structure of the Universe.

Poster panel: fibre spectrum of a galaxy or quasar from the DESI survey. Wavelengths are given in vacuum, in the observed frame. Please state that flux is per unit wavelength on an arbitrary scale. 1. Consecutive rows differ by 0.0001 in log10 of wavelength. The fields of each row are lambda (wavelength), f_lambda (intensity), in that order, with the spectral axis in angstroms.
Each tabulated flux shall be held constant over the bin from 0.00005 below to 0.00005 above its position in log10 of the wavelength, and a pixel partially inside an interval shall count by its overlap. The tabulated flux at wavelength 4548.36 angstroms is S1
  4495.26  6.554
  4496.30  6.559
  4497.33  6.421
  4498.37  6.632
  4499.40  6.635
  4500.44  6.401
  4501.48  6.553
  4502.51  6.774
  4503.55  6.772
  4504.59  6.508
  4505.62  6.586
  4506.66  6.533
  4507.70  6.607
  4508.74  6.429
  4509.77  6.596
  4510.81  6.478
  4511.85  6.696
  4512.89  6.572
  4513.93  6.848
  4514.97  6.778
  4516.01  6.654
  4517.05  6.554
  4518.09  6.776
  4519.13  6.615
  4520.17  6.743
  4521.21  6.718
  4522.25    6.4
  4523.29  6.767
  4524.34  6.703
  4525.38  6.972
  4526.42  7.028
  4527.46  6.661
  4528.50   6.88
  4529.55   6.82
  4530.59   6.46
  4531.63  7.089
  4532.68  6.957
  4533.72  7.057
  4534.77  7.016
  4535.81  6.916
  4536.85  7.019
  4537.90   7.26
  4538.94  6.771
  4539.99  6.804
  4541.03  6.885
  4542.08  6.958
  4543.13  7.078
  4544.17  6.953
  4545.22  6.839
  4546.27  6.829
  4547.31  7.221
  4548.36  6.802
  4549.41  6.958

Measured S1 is 6.802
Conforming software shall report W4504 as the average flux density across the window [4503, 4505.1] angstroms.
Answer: 6.62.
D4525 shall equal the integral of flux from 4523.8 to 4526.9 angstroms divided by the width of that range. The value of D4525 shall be 6.89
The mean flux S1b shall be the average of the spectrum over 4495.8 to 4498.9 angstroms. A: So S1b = 6.55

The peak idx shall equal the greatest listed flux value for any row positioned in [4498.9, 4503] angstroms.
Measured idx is 6.774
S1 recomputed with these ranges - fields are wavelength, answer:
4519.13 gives 6.615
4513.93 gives 6.848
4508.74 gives 6.429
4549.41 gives 6.958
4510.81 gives 6.478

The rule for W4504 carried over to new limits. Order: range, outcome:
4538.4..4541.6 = 6.83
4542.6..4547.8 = 6.99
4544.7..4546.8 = 6.85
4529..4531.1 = 6.63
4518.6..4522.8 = 6.63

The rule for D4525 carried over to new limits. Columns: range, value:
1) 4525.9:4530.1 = 6.85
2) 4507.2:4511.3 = 6.54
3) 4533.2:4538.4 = 7.05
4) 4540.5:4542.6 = 6.92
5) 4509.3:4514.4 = 6.63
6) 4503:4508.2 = 6.6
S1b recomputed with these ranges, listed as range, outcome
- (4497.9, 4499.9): 6.65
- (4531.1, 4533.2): 7.02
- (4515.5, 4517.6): 6.61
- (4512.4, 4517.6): 6.68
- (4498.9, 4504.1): 6.62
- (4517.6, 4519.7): 6.7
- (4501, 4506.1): 6.65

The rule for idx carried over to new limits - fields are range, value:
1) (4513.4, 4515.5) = 6.848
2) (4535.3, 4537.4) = 7.019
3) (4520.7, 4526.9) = 7.028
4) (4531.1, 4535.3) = 7.089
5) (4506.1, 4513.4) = 6.696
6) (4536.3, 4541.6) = 7.26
